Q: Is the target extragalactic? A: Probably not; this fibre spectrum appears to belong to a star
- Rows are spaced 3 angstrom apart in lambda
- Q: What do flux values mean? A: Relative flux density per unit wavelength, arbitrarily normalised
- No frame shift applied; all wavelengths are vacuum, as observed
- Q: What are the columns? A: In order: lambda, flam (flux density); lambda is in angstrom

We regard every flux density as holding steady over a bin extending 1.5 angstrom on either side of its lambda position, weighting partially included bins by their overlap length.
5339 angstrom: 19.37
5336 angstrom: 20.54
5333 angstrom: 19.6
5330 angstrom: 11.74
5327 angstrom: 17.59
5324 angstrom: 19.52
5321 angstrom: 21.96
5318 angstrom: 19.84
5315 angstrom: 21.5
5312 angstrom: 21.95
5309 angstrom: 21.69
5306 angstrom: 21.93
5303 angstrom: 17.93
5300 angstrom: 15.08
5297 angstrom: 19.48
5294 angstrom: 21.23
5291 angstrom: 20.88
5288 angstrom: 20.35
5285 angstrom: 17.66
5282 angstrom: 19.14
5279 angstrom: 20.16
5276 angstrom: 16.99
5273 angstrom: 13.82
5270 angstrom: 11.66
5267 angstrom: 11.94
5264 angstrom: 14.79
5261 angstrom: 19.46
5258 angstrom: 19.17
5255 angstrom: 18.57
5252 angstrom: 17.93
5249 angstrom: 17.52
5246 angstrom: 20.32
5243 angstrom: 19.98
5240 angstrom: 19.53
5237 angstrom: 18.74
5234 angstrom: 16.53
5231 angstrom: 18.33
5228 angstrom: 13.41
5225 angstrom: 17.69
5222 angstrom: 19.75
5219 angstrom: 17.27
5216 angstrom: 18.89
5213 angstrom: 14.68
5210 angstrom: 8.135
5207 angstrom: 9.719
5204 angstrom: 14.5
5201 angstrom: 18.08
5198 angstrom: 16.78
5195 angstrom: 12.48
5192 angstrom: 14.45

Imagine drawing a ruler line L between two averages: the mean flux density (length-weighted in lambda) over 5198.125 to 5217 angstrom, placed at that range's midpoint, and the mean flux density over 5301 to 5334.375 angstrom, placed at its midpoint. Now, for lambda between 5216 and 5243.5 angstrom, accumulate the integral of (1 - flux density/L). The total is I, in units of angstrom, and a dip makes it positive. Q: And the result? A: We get -4.9 angstrom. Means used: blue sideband 14.1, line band 17.9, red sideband 19.5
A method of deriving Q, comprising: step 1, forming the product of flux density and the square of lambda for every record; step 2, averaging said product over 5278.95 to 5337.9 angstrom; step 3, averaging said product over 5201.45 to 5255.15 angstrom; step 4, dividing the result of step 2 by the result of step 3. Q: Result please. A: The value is 1.2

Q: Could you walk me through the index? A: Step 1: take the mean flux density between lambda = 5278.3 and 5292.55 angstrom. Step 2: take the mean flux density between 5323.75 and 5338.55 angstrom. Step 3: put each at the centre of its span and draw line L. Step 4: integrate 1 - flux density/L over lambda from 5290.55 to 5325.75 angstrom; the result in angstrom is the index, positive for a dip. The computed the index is -2.9 angstrom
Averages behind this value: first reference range 19.6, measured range 20.2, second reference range 17.8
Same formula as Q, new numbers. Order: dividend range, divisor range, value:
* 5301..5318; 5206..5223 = 1.46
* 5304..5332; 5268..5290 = 1.17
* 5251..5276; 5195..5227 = 1.06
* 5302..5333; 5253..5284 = 1.20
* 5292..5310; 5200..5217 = 1.47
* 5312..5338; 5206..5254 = 1.18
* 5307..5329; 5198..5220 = 1.46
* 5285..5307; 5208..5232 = 1.26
